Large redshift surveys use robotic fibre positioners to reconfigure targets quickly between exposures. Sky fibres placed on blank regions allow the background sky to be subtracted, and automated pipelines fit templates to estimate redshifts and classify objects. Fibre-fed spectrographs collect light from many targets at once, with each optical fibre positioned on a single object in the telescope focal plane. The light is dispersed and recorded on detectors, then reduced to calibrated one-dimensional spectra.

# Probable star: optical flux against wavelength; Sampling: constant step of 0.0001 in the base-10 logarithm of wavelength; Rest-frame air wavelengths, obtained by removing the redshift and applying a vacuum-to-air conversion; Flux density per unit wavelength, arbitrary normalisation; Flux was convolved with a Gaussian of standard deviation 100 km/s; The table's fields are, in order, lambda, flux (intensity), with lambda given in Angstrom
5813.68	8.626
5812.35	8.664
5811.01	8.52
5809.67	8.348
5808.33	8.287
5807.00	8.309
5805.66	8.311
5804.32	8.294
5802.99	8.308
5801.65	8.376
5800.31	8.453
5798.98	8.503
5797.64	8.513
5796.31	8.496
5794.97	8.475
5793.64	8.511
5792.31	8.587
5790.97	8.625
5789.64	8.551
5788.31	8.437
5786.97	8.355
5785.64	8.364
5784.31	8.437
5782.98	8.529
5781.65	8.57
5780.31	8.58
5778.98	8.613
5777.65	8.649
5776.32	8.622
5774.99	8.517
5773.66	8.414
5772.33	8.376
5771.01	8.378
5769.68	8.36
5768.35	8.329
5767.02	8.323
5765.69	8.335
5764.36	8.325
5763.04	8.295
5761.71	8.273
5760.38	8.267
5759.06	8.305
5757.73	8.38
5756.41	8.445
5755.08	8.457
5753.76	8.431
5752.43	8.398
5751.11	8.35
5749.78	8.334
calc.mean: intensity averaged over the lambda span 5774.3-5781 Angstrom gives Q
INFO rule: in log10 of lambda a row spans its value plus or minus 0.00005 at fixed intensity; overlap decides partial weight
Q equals 8.59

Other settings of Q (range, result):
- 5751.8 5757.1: 8.43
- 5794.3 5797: 8.5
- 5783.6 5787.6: 8.4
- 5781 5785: 8.52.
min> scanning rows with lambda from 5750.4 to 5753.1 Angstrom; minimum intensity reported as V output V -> 8.35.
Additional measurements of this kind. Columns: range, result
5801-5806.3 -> 8.294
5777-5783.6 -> 8.529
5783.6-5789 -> 8.355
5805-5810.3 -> 8.287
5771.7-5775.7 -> 8.376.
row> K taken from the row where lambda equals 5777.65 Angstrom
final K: 8.649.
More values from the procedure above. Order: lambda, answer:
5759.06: 8.305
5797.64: 8.513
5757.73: 8.38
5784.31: 8.437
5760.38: 8.267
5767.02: 8.323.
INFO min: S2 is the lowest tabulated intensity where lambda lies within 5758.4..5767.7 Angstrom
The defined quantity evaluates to 8.267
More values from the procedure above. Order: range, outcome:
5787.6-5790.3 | 8.437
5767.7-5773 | 8.329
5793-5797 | 8.475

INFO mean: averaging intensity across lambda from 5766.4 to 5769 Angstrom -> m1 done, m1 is 8.32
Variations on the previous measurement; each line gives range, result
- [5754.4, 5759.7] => 8.4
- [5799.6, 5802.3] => 8.42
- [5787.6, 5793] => 8.54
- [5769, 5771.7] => 8.39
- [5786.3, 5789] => 8.39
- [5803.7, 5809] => 8.3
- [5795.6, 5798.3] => 8.5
